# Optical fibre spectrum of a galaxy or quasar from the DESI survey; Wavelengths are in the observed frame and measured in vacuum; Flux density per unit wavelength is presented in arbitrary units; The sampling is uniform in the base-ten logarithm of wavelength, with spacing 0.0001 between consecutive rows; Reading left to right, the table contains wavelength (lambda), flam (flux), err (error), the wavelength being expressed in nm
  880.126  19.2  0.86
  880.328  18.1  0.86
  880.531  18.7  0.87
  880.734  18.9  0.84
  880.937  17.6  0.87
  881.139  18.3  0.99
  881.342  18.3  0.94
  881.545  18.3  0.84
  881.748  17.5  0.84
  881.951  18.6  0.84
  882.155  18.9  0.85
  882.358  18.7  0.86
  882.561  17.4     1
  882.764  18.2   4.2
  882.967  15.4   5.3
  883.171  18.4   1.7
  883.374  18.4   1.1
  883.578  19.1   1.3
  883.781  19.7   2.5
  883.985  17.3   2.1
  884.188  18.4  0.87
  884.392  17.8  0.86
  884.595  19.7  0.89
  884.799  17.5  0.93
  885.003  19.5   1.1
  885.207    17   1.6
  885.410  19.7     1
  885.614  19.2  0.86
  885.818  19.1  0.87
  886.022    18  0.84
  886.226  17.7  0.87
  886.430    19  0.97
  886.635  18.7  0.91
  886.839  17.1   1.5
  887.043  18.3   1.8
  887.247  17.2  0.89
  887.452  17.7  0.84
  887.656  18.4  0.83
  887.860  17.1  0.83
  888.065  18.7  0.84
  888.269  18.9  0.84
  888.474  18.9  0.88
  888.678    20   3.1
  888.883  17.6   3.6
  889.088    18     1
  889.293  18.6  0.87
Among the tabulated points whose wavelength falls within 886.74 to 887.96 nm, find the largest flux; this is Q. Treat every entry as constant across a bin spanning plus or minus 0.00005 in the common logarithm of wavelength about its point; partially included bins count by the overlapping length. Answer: 18.4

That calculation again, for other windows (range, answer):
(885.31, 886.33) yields 19.7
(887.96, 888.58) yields 18.9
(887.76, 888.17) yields 18.7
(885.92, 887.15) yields 19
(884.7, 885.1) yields 19.5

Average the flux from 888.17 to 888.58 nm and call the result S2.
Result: 18.9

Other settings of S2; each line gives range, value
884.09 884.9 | 18.4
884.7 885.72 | 18.6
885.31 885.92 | 19.3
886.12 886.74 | 18.4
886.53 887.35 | 17.8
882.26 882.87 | 18.1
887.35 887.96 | 17.8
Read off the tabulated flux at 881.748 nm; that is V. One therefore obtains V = 17.5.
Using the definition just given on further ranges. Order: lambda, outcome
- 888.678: 20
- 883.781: 19.7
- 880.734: 18.9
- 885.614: 19.2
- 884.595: 19.7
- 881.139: 18.3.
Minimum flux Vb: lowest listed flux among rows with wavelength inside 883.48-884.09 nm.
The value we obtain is 17.3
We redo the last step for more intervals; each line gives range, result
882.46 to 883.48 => 15.4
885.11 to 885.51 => 17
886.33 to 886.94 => 17.1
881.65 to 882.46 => 17.5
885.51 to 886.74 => 17.7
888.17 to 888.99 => 17.6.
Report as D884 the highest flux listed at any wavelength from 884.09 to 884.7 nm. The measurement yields 19.7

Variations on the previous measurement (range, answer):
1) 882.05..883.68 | 19.1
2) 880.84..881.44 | 18.3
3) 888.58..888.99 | 20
